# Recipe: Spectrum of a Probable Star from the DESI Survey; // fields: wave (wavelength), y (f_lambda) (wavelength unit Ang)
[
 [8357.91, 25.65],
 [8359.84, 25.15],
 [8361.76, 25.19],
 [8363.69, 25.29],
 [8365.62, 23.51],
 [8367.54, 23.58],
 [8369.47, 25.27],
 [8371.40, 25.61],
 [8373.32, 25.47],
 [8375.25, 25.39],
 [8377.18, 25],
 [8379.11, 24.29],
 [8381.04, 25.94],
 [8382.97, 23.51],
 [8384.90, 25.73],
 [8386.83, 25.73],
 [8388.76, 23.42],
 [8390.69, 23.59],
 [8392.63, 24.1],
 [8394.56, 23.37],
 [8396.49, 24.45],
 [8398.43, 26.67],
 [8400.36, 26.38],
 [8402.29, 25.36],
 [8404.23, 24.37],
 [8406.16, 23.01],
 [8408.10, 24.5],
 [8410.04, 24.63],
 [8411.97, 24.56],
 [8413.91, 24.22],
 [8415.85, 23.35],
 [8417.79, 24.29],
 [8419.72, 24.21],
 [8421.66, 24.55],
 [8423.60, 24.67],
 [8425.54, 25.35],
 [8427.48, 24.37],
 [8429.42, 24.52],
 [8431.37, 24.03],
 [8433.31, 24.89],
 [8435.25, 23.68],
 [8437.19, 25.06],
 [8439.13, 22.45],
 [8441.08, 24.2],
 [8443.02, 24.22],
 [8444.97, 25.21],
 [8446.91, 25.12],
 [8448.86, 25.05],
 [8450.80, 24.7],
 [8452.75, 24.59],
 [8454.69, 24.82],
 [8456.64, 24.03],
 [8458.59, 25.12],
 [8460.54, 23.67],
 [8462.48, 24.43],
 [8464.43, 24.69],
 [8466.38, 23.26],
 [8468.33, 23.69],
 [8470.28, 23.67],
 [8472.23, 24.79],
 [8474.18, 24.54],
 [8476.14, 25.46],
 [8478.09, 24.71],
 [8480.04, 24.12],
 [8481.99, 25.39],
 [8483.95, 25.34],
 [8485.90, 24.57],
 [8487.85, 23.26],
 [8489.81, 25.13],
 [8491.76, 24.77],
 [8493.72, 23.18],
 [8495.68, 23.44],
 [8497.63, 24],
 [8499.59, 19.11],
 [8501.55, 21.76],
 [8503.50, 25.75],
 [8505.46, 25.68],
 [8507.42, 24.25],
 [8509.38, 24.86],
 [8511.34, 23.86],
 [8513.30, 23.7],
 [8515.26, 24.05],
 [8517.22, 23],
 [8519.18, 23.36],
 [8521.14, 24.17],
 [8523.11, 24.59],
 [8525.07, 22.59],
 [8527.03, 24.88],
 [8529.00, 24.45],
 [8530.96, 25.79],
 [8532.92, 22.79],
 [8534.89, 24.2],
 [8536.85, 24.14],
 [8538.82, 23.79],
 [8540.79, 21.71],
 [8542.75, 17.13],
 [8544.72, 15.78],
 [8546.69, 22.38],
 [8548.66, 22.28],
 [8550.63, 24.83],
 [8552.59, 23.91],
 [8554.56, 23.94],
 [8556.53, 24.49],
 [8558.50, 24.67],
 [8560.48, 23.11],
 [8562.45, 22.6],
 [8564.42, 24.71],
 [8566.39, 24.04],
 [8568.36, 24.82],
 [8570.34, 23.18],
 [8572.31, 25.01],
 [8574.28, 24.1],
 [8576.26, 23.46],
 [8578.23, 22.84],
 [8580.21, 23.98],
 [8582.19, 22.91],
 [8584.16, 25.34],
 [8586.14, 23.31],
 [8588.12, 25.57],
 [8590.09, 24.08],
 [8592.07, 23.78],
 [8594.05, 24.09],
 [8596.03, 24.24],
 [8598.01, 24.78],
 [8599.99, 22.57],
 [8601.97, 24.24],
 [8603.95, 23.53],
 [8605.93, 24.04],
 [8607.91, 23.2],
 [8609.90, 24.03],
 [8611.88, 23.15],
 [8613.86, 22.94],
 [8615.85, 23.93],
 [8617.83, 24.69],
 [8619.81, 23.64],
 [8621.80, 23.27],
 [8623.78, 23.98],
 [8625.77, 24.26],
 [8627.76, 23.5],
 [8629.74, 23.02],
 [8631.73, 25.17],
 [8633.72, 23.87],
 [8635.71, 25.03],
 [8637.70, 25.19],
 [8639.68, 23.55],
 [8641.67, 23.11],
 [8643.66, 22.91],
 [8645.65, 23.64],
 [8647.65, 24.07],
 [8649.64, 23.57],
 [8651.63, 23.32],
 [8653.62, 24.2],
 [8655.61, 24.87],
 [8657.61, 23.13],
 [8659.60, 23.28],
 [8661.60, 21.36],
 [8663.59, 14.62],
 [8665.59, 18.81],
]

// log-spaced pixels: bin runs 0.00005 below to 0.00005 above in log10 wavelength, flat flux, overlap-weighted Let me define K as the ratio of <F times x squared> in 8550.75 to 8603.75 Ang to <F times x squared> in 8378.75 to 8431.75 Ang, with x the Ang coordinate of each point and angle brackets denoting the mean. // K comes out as 1.0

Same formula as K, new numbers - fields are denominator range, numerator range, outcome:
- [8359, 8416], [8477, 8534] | 1.00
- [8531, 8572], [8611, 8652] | 1.05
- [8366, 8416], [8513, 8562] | 0.97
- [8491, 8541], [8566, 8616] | 1.02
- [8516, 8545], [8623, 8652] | 1.06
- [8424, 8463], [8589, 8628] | 1.01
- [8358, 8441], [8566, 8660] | 1.02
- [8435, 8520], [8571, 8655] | 1.02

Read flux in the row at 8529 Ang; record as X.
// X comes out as 24.45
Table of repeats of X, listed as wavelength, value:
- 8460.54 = 23.67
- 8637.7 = 25.19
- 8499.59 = 19.11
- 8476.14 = 25.46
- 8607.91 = 23.2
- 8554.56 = 23.94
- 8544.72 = 15.78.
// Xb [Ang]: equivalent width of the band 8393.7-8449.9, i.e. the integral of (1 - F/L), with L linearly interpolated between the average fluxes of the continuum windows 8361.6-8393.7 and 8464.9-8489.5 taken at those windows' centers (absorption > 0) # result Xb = 0.2 Ang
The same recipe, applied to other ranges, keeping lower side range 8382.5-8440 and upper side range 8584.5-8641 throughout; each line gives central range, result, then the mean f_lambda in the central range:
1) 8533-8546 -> 1.5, 21.3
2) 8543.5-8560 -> 1.0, 22.7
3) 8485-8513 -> 0.5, 23.8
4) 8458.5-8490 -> -0.2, 24.4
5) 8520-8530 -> 0.0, 24.1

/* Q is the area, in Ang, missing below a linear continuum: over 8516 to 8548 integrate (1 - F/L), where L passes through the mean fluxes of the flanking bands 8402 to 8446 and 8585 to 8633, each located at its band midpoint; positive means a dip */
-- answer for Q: 1.68 Ang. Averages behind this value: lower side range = 24.3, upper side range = 23.9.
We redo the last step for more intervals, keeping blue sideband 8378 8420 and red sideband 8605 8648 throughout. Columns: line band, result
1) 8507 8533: 0.1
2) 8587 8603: -0.2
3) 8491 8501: 0.6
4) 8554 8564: 0.1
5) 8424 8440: 0.1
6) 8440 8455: -0.2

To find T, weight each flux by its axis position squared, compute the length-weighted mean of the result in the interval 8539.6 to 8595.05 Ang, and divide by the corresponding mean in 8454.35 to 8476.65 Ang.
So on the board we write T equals 1.0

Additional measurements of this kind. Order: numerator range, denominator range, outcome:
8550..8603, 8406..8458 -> 1.02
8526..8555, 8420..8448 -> 0.96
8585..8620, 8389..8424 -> 1.02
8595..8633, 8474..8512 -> 1.01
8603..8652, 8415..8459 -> 1.02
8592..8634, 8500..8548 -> 1.05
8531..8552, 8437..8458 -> 0.92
